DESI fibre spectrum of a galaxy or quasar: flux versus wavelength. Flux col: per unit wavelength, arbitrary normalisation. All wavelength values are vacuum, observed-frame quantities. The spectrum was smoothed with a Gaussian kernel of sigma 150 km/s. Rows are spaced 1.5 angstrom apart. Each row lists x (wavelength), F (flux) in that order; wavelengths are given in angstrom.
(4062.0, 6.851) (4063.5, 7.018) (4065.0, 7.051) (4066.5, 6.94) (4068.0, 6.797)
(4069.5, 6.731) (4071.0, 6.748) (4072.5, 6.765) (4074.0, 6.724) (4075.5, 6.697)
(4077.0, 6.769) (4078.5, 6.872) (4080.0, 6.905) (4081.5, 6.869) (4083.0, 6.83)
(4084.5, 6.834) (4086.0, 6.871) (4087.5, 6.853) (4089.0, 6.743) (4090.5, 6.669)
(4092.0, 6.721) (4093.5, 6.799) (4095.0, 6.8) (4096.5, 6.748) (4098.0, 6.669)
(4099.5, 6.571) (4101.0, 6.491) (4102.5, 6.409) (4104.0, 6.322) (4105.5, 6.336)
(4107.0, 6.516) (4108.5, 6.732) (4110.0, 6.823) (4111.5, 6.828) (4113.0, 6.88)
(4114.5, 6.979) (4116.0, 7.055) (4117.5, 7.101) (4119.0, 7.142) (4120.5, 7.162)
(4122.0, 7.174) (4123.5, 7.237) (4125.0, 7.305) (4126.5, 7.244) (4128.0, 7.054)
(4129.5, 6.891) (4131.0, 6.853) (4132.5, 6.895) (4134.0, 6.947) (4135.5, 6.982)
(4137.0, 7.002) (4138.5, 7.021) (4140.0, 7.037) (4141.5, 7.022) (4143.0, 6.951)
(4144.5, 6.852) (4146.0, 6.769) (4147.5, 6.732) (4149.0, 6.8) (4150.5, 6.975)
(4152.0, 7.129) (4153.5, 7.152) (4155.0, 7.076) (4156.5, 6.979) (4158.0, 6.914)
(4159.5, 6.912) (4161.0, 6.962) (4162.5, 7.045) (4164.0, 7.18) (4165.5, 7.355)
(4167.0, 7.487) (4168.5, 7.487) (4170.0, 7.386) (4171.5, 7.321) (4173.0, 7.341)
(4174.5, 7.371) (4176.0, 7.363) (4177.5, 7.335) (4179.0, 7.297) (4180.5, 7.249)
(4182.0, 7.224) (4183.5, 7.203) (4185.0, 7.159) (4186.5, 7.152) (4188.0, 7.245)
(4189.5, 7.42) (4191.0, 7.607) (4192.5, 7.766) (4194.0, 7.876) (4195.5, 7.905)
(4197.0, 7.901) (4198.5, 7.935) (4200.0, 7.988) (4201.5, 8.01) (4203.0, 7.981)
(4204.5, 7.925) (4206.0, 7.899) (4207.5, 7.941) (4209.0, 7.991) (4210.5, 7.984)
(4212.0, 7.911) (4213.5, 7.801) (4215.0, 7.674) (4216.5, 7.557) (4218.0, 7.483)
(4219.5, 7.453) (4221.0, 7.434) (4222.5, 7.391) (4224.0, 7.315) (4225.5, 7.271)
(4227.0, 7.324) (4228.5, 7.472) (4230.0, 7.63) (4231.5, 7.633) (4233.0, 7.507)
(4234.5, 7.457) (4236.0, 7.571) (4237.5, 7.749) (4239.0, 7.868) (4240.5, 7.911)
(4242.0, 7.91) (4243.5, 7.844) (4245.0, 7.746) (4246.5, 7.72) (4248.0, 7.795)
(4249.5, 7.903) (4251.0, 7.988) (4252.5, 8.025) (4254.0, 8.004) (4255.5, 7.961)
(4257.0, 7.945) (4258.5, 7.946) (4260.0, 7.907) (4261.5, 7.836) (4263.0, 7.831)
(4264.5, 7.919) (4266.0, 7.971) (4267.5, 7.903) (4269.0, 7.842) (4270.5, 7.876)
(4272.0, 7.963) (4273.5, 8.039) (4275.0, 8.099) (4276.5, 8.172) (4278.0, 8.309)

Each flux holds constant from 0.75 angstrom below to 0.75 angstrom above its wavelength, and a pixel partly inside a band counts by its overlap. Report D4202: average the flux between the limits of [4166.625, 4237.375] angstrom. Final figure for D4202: 7.57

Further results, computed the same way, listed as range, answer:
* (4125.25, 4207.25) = 7.27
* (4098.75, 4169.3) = 6.95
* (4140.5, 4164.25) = 6.96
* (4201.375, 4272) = 7.77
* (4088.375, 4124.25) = 6.79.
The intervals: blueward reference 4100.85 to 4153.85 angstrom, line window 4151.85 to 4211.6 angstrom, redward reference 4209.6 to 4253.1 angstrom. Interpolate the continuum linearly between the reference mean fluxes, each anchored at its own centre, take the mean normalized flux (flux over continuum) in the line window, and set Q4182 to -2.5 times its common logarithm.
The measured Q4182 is -0.02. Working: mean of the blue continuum 6.91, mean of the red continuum 7.67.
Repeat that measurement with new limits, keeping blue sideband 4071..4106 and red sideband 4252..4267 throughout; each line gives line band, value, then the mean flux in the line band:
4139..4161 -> 0.03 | 6.95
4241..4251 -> 0.00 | 7.83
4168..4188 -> 0.01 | 7.29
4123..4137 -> -0.01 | 7.04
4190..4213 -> -0.05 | 7.9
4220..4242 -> 0.03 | 7.55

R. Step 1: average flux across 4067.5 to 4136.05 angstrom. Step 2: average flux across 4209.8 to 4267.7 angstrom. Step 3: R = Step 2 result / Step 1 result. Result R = 1.13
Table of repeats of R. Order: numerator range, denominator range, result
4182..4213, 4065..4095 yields 1.14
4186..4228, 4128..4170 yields 1.09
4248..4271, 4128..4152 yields 1.14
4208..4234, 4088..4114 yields 1.14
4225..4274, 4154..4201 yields 1.06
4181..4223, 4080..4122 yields 1.13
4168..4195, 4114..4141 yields 1.05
